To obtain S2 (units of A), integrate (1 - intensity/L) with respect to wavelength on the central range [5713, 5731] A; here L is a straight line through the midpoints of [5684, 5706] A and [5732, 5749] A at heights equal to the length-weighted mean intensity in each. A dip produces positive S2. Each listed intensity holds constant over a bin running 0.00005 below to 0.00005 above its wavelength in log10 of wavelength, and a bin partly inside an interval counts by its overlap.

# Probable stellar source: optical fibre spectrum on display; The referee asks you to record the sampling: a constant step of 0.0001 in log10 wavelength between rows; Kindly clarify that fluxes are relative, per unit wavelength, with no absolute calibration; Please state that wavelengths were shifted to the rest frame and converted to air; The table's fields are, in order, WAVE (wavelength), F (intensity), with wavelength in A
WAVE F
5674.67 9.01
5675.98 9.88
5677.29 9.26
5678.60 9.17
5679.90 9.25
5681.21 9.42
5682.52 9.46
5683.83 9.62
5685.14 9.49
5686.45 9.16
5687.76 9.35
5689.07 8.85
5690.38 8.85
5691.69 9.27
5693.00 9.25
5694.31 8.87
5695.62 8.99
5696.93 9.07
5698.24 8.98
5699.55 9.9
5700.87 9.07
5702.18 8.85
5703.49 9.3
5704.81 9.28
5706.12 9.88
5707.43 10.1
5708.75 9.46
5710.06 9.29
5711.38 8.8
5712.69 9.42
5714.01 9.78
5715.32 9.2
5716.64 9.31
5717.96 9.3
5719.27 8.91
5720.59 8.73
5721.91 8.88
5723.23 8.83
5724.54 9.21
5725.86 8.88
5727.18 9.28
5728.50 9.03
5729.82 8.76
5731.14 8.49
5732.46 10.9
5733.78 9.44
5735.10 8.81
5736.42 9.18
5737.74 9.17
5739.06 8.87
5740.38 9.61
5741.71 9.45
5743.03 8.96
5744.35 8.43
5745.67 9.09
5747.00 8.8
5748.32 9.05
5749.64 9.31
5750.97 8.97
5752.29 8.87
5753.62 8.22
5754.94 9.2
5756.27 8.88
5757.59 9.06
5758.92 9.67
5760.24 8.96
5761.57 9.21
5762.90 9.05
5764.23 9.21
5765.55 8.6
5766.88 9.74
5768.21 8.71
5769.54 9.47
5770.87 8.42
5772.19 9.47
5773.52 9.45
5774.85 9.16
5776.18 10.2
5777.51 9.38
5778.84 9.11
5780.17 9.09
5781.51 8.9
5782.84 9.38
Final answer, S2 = 0.2 A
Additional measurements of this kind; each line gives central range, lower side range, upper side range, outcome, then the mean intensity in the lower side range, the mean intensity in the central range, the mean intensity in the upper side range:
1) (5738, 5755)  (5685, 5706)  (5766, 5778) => 0.5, 9.17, 8.98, 9.32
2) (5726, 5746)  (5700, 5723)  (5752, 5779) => 0.1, 9.26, 9.16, 9.15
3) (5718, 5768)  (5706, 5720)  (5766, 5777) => 1.5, 9.38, 9.07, 9.31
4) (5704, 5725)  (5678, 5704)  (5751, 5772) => -0.3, 9.21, 9.27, 9.03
